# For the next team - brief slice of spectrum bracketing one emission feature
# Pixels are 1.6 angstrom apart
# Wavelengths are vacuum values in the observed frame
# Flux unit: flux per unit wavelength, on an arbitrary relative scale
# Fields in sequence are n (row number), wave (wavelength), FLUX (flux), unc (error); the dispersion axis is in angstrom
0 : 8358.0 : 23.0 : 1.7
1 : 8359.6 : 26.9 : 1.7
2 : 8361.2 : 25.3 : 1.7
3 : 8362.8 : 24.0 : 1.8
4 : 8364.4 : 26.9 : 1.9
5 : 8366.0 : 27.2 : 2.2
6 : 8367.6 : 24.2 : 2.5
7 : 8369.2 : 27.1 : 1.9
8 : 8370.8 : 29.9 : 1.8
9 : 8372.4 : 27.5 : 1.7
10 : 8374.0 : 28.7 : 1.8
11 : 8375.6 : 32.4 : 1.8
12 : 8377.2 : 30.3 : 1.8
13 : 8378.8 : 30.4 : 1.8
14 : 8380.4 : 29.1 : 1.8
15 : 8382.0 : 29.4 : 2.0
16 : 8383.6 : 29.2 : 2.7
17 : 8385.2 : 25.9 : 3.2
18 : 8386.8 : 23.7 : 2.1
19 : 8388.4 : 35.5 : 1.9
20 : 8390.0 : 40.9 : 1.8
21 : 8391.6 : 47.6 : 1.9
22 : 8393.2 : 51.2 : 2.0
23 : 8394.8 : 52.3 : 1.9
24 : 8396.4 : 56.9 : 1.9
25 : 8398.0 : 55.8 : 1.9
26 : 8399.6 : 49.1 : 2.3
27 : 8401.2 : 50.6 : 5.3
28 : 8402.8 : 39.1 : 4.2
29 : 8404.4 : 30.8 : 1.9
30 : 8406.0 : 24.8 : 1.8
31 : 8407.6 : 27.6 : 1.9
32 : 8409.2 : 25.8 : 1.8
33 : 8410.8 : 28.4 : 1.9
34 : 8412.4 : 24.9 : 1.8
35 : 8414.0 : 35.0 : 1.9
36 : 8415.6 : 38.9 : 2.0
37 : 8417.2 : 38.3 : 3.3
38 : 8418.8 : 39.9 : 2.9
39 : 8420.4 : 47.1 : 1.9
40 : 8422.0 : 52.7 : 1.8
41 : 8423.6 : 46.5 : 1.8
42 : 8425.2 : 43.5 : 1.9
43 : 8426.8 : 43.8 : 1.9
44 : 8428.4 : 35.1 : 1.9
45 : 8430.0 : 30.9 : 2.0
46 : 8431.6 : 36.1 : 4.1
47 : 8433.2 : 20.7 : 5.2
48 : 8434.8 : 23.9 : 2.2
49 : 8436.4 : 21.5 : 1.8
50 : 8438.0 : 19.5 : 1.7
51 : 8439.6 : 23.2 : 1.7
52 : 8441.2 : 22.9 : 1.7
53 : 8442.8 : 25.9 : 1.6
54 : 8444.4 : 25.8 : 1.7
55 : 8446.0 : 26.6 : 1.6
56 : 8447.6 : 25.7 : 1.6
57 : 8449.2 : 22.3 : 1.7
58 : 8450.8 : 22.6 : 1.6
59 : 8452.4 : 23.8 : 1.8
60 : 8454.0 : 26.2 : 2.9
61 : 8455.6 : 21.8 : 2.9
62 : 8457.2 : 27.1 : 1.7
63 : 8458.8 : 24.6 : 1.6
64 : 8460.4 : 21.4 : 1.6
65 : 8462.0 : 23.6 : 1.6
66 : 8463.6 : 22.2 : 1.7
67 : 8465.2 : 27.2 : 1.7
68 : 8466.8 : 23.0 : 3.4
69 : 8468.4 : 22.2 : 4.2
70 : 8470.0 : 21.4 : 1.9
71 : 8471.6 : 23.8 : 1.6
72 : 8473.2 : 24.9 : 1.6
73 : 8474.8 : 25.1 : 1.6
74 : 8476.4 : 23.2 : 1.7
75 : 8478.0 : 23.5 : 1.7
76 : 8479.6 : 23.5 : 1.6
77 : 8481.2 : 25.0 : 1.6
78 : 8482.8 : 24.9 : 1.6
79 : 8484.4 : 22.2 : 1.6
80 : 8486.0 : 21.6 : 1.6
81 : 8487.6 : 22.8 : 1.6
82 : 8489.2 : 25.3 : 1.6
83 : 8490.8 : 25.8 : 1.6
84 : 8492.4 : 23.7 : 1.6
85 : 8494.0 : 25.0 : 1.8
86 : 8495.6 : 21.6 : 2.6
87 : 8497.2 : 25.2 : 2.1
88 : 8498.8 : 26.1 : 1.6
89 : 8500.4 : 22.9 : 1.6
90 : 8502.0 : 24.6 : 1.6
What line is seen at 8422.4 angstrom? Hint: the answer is [N II] 6583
